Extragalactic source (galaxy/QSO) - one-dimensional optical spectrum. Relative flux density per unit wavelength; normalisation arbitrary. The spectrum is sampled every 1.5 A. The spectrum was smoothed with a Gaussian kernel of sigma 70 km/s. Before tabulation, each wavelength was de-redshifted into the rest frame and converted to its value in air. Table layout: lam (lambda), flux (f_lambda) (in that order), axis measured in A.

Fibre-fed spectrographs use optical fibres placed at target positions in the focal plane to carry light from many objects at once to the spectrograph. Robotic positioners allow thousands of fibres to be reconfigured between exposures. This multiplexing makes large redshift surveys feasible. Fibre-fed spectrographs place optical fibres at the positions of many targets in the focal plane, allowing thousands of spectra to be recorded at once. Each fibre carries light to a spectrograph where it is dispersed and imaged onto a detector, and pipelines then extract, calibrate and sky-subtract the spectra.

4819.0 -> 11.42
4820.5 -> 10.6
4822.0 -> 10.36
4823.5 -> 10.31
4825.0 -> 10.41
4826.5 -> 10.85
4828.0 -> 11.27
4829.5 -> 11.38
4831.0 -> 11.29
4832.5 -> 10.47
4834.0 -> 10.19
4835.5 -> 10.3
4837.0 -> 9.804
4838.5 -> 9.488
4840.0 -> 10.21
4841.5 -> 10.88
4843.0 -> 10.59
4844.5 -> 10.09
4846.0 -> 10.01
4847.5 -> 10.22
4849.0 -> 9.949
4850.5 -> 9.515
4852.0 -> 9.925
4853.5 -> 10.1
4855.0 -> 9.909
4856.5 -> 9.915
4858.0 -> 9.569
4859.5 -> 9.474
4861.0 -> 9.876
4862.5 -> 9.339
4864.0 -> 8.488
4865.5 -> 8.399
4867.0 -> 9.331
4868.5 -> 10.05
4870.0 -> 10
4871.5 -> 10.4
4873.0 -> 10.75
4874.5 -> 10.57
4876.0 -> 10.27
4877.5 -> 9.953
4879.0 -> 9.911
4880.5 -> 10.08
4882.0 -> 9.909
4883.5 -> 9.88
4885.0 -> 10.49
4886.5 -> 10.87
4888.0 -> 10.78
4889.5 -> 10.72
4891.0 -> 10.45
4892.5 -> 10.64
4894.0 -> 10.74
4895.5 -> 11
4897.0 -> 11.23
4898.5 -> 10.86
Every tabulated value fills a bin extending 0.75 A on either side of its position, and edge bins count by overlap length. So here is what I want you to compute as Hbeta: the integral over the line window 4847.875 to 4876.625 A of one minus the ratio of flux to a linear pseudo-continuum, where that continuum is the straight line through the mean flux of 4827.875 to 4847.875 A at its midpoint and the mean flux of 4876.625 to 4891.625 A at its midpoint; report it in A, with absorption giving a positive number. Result 1.6 A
